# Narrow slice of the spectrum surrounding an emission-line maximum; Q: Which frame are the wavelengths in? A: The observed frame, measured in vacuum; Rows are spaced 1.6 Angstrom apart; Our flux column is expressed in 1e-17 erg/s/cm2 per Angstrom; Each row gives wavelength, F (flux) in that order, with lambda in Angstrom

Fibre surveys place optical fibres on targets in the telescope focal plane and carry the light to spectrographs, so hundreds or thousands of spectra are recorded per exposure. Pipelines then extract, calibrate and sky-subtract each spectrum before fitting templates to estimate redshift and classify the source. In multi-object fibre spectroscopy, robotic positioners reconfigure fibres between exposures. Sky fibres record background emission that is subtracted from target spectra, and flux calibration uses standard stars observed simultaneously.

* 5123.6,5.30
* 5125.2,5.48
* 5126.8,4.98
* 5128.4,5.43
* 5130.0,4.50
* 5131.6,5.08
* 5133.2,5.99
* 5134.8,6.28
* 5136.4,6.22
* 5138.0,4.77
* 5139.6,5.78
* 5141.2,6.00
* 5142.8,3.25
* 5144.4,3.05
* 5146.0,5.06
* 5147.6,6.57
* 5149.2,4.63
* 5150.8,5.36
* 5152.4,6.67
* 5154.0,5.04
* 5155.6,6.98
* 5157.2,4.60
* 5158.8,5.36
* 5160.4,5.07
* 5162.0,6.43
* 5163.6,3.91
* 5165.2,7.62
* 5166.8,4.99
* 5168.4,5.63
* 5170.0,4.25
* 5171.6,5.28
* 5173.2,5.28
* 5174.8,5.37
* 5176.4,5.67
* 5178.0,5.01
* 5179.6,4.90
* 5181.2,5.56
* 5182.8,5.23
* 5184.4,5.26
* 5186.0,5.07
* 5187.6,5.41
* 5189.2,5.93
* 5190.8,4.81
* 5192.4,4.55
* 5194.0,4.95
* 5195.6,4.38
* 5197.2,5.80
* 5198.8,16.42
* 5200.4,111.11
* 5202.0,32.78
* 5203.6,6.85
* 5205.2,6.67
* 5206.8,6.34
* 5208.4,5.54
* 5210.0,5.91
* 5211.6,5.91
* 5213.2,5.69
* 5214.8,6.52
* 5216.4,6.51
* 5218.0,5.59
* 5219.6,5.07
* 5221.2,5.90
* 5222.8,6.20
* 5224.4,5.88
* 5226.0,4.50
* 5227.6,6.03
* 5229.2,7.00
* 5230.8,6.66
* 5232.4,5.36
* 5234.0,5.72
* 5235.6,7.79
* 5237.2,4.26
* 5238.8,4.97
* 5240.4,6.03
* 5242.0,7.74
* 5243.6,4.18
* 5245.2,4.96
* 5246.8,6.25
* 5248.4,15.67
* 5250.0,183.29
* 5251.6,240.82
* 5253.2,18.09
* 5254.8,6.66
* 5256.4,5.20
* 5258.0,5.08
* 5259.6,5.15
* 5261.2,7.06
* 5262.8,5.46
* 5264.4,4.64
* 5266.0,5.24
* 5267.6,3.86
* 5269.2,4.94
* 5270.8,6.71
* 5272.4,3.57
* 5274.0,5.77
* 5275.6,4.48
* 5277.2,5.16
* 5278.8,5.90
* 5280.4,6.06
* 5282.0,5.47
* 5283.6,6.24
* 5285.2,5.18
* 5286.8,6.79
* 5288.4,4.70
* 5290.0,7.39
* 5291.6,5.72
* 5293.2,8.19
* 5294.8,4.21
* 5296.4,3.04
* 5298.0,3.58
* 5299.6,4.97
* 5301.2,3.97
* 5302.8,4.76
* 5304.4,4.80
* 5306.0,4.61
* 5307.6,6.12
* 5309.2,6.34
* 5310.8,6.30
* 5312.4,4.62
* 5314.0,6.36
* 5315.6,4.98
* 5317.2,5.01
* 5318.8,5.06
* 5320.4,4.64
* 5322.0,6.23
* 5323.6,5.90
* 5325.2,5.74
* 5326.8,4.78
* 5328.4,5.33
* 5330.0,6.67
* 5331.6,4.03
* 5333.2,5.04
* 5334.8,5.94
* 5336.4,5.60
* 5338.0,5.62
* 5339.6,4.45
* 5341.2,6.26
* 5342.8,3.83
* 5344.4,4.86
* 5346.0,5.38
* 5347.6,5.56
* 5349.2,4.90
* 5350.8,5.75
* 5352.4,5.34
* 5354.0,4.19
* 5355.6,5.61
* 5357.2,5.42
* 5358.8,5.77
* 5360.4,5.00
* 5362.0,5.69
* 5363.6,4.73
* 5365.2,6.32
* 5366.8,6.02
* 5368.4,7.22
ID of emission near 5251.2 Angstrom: [O III] 5007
